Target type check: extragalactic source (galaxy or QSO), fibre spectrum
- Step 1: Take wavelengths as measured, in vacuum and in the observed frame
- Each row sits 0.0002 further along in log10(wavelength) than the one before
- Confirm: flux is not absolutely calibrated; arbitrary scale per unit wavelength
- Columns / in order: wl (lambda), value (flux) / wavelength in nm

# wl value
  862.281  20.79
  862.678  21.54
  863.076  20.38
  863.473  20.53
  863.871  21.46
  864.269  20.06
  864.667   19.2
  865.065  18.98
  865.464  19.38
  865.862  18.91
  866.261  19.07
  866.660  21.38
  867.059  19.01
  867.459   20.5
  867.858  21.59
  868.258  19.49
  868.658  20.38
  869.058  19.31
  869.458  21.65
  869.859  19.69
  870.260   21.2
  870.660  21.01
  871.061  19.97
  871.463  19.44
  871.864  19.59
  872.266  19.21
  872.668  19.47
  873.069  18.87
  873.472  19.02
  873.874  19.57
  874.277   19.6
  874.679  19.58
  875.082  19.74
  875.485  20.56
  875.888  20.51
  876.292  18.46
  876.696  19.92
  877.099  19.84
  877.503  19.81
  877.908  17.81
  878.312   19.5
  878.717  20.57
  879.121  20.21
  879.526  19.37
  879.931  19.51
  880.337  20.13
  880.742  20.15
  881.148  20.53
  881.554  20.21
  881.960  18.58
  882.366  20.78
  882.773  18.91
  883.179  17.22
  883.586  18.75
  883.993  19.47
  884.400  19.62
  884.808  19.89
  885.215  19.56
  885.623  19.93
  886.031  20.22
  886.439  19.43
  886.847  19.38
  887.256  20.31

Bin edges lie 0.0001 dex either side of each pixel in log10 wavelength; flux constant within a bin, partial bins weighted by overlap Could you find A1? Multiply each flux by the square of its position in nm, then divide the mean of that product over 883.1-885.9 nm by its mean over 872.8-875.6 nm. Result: 1.0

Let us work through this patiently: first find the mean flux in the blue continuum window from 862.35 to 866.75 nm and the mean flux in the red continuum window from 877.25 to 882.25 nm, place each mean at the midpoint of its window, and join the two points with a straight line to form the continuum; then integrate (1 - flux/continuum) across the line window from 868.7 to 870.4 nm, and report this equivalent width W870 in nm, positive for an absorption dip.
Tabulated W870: -0.04 nm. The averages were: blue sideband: 20.1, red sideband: 19.7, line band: 20.4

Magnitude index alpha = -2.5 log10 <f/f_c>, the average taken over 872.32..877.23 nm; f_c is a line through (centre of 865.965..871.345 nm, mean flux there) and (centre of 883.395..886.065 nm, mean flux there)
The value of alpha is 0.02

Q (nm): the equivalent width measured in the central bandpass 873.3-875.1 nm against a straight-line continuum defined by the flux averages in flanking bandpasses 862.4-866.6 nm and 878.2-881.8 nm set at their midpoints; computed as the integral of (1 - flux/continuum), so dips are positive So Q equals 0.05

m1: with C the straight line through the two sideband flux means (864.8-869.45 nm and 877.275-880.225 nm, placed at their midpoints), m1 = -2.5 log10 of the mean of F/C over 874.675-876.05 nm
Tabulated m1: -0.03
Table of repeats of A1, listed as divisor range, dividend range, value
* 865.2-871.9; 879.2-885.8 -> 1.00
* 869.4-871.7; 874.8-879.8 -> 0.98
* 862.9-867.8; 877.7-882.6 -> 1.03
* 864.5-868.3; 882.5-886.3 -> 1.02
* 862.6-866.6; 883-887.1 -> 1.02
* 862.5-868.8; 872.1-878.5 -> 0.99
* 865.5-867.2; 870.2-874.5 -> 1.02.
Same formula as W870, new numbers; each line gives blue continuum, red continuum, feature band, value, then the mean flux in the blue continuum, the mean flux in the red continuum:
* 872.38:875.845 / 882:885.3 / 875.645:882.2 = -0.10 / 19.6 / 19.2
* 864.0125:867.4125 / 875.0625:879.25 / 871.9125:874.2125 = 0.05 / 19.6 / 19.7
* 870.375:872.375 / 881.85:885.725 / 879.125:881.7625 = -0.07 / 19.9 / 19.3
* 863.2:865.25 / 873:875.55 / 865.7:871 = -0.11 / 20.1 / 19.5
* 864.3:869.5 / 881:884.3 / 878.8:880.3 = -0.03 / 19.9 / 19.3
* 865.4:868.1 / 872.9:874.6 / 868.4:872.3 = -0.11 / 20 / 19.3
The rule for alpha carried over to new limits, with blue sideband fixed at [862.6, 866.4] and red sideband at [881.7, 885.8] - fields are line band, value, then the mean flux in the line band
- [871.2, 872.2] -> 0.010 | 19.5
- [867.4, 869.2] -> -0.026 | 20.3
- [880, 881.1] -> -0.040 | 20.1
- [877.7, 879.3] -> -0.003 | 19.5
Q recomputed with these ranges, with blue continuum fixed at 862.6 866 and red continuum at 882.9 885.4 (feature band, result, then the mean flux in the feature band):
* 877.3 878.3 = 0.02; 18.9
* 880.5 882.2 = -0.06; 19.9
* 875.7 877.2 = -0.02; 19.7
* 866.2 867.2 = 0.00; 20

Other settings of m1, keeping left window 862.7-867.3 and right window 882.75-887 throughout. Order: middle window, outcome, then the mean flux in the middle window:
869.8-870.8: -0.05 mag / 20.8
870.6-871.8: -0.01 mag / 20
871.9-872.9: 0.02 mag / 19.4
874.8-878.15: 0.00 mag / 19.6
